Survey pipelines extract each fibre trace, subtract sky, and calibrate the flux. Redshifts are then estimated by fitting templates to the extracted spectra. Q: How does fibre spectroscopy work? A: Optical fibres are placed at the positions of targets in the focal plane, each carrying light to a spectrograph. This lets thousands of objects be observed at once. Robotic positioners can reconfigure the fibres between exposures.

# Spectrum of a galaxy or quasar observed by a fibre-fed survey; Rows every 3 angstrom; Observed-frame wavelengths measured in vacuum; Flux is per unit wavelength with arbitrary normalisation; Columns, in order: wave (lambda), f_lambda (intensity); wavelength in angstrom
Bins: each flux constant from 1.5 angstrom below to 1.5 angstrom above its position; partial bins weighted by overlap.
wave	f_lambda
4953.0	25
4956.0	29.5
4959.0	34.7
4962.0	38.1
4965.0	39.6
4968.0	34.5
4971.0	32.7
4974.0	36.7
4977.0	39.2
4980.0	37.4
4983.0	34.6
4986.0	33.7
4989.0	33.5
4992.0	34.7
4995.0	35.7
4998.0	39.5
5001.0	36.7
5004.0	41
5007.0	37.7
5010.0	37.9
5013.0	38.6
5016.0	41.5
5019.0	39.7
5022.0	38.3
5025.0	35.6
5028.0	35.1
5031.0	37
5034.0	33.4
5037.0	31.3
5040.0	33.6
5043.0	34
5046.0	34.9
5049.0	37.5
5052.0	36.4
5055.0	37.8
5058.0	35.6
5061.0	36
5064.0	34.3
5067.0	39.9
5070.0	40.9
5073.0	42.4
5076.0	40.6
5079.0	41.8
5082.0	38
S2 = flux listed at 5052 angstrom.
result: 36.4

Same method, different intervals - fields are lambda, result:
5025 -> 35.6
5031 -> 37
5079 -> 41.8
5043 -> 34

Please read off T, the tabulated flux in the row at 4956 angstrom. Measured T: 29.5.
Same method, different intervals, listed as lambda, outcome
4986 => 33.7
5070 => 40.9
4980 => 37.4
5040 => 33.6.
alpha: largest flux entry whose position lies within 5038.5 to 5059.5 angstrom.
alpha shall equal 37.8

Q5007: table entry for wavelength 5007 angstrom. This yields 37.7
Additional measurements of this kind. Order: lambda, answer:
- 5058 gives 35.6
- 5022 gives 38.3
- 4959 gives 34.7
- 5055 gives 37.8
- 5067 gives 39.9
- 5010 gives 37.9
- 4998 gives 39.5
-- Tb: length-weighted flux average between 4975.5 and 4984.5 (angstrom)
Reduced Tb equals 37.1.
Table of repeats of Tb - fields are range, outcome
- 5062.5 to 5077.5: 39.6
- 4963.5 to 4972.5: 35.6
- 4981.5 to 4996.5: 34.4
